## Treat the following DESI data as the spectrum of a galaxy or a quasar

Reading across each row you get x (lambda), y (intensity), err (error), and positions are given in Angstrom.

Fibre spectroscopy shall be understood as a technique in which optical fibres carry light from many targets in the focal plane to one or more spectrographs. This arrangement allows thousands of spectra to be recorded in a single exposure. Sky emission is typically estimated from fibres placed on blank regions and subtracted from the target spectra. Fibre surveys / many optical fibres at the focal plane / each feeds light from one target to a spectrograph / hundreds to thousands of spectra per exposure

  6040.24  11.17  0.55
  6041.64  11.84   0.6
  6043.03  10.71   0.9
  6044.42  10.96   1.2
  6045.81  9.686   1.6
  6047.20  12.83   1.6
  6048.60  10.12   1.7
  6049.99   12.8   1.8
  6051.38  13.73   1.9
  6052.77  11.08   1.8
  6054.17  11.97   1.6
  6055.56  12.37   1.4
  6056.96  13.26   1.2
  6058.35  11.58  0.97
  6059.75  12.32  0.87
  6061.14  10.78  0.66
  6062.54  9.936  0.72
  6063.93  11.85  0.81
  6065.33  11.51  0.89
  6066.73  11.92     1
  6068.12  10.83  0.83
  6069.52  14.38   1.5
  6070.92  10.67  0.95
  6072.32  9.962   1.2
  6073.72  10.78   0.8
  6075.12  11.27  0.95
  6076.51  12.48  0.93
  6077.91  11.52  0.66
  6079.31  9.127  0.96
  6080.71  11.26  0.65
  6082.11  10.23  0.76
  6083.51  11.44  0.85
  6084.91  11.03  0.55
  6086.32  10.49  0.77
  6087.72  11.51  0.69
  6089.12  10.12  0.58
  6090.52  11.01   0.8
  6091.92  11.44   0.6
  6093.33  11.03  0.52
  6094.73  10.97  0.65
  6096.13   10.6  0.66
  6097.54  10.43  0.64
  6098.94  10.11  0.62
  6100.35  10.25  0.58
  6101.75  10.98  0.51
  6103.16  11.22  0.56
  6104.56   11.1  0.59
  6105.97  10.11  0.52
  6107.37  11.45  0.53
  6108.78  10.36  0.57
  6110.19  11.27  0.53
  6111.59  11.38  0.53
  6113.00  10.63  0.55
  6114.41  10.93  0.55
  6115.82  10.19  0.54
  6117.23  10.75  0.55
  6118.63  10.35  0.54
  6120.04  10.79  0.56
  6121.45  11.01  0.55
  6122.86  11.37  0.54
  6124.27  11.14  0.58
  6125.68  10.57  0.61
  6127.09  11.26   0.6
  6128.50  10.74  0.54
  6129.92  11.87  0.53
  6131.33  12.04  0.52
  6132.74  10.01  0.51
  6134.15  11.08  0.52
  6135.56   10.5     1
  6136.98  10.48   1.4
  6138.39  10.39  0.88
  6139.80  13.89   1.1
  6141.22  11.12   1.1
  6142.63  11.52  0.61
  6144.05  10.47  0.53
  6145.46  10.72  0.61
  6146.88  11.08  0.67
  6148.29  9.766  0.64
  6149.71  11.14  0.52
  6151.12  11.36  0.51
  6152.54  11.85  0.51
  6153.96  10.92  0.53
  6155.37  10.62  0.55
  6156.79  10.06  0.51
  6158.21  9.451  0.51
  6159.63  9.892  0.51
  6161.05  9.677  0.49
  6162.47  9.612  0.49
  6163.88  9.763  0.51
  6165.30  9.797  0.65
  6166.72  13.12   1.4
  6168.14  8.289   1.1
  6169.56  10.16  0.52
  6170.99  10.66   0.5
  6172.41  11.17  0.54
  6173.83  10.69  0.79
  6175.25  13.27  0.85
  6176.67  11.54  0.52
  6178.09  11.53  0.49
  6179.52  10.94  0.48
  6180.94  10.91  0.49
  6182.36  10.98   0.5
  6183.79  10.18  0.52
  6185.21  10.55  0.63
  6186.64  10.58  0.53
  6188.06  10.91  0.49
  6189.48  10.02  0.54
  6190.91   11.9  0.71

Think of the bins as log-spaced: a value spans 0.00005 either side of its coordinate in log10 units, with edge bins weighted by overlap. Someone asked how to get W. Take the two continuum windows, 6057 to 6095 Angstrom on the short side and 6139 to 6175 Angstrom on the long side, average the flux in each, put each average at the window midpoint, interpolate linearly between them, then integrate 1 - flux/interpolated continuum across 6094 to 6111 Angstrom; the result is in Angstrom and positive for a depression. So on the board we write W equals 0.5 Angstrom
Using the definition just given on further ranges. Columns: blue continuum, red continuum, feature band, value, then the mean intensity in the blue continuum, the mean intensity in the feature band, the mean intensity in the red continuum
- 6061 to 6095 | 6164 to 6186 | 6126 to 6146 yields -0.3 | 11.1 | 11.1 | 10.9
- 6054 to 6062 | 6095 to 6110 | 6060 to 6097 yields 1.0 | 12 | 11.1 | 10.7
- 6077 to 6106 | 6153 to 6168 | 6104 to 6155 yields -2.4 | 10.8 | 11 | 10.2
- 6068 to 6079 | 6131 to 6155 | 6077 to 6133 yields 2.0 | 11.4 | 10.9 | 11.1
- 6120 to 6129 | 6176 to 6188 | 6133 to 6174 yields 1.1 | 11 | 10.7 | 10.9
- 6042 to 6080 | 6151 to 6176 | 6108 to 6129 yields 0.2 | 11.5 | 10.9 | 10.6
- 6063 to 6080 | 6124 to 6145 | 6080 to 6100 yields 0.8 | 11.3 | 10.8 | 11.1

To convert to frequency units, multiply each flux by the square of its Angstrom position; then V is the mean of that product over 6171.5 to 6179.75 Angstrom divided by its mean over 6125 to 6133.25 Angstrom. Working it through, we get 1.05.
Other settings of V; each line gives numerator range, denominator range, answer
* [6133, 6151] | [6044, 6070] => 0.96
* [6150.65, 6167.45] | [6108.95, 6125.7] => 0.98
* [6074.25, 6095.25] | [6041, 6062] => 0.95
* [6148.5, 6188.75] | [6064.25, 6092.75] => 0.99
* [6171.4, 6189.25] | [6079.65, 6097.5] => 1.05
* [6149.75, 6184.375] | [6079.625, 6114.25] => 1.01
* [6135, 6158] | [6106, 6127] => 1.02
